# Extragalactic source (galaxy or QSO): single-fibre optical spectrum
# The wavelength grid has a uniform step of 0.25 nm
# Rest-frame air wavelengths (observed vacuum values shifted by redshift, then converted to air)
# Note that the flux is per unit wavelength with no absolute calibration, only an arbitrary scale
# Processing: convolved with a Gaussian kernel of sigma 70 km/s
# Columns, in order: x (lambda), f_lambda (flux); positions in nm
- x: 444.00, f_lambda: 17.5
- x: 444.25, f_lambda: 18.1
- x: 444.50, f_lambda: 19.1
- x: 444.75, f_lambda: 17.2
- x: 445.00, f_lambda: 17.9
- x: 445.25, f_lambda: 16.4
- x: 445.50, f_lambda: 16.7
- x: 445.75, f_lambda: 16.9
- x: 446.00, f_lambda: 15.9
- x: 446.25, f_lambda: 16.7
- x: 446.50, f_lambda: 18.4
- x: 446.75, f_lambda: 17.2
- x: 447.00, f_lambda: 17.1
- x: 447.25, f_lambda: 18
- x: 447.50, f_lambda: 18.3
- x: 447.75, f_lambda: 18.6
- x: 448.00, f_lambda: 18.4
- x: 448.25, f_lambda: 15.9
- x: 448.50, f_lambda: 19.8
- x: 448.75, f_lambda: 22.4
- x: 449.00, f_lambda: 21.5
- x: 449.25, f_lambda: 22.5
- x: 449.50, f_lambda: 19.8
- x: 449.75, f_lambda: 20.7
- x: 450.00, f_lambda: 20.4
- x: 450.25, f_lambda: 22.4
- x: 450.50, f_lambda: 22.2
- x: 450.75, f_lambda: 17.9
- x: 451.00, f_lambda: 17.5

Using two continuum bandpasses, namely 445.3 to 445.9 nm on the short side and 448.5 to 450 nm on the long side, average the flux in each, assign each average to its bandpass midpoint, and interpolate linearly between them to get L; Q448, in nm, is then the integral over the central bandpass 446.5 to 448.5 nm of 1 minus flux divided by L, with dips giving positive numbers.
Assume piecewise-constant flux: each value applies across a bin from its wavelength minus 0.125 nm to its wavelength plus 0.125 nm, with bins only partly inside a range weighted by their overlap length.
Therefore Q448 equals 0.12 nm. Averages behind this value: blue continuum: 16.7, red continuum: 21.2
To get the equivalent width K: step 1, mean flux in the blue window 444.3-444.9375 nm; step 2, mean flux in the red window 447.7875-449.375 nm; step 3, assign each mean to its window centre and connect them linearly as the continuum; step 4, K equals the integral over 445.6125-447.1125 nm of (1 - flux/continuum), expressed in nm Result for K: 0.15 nm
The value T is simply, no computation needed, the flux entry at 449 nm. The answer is 21.5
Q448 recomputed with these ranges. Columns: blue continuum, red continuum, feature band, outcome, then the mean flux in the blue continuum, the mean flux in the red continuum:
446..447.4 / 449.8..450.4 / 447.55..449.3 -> -0.03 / 17.4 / 21.3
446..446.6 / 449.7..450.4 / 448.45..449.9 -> -0.06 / 17.2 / 21.3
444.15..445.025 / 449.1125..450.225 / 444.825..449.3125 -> 0.31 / 18.1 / 21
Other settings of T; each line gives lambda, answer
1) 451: 17.5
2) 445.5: 16.7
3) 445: 17.9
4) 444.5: 19.1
